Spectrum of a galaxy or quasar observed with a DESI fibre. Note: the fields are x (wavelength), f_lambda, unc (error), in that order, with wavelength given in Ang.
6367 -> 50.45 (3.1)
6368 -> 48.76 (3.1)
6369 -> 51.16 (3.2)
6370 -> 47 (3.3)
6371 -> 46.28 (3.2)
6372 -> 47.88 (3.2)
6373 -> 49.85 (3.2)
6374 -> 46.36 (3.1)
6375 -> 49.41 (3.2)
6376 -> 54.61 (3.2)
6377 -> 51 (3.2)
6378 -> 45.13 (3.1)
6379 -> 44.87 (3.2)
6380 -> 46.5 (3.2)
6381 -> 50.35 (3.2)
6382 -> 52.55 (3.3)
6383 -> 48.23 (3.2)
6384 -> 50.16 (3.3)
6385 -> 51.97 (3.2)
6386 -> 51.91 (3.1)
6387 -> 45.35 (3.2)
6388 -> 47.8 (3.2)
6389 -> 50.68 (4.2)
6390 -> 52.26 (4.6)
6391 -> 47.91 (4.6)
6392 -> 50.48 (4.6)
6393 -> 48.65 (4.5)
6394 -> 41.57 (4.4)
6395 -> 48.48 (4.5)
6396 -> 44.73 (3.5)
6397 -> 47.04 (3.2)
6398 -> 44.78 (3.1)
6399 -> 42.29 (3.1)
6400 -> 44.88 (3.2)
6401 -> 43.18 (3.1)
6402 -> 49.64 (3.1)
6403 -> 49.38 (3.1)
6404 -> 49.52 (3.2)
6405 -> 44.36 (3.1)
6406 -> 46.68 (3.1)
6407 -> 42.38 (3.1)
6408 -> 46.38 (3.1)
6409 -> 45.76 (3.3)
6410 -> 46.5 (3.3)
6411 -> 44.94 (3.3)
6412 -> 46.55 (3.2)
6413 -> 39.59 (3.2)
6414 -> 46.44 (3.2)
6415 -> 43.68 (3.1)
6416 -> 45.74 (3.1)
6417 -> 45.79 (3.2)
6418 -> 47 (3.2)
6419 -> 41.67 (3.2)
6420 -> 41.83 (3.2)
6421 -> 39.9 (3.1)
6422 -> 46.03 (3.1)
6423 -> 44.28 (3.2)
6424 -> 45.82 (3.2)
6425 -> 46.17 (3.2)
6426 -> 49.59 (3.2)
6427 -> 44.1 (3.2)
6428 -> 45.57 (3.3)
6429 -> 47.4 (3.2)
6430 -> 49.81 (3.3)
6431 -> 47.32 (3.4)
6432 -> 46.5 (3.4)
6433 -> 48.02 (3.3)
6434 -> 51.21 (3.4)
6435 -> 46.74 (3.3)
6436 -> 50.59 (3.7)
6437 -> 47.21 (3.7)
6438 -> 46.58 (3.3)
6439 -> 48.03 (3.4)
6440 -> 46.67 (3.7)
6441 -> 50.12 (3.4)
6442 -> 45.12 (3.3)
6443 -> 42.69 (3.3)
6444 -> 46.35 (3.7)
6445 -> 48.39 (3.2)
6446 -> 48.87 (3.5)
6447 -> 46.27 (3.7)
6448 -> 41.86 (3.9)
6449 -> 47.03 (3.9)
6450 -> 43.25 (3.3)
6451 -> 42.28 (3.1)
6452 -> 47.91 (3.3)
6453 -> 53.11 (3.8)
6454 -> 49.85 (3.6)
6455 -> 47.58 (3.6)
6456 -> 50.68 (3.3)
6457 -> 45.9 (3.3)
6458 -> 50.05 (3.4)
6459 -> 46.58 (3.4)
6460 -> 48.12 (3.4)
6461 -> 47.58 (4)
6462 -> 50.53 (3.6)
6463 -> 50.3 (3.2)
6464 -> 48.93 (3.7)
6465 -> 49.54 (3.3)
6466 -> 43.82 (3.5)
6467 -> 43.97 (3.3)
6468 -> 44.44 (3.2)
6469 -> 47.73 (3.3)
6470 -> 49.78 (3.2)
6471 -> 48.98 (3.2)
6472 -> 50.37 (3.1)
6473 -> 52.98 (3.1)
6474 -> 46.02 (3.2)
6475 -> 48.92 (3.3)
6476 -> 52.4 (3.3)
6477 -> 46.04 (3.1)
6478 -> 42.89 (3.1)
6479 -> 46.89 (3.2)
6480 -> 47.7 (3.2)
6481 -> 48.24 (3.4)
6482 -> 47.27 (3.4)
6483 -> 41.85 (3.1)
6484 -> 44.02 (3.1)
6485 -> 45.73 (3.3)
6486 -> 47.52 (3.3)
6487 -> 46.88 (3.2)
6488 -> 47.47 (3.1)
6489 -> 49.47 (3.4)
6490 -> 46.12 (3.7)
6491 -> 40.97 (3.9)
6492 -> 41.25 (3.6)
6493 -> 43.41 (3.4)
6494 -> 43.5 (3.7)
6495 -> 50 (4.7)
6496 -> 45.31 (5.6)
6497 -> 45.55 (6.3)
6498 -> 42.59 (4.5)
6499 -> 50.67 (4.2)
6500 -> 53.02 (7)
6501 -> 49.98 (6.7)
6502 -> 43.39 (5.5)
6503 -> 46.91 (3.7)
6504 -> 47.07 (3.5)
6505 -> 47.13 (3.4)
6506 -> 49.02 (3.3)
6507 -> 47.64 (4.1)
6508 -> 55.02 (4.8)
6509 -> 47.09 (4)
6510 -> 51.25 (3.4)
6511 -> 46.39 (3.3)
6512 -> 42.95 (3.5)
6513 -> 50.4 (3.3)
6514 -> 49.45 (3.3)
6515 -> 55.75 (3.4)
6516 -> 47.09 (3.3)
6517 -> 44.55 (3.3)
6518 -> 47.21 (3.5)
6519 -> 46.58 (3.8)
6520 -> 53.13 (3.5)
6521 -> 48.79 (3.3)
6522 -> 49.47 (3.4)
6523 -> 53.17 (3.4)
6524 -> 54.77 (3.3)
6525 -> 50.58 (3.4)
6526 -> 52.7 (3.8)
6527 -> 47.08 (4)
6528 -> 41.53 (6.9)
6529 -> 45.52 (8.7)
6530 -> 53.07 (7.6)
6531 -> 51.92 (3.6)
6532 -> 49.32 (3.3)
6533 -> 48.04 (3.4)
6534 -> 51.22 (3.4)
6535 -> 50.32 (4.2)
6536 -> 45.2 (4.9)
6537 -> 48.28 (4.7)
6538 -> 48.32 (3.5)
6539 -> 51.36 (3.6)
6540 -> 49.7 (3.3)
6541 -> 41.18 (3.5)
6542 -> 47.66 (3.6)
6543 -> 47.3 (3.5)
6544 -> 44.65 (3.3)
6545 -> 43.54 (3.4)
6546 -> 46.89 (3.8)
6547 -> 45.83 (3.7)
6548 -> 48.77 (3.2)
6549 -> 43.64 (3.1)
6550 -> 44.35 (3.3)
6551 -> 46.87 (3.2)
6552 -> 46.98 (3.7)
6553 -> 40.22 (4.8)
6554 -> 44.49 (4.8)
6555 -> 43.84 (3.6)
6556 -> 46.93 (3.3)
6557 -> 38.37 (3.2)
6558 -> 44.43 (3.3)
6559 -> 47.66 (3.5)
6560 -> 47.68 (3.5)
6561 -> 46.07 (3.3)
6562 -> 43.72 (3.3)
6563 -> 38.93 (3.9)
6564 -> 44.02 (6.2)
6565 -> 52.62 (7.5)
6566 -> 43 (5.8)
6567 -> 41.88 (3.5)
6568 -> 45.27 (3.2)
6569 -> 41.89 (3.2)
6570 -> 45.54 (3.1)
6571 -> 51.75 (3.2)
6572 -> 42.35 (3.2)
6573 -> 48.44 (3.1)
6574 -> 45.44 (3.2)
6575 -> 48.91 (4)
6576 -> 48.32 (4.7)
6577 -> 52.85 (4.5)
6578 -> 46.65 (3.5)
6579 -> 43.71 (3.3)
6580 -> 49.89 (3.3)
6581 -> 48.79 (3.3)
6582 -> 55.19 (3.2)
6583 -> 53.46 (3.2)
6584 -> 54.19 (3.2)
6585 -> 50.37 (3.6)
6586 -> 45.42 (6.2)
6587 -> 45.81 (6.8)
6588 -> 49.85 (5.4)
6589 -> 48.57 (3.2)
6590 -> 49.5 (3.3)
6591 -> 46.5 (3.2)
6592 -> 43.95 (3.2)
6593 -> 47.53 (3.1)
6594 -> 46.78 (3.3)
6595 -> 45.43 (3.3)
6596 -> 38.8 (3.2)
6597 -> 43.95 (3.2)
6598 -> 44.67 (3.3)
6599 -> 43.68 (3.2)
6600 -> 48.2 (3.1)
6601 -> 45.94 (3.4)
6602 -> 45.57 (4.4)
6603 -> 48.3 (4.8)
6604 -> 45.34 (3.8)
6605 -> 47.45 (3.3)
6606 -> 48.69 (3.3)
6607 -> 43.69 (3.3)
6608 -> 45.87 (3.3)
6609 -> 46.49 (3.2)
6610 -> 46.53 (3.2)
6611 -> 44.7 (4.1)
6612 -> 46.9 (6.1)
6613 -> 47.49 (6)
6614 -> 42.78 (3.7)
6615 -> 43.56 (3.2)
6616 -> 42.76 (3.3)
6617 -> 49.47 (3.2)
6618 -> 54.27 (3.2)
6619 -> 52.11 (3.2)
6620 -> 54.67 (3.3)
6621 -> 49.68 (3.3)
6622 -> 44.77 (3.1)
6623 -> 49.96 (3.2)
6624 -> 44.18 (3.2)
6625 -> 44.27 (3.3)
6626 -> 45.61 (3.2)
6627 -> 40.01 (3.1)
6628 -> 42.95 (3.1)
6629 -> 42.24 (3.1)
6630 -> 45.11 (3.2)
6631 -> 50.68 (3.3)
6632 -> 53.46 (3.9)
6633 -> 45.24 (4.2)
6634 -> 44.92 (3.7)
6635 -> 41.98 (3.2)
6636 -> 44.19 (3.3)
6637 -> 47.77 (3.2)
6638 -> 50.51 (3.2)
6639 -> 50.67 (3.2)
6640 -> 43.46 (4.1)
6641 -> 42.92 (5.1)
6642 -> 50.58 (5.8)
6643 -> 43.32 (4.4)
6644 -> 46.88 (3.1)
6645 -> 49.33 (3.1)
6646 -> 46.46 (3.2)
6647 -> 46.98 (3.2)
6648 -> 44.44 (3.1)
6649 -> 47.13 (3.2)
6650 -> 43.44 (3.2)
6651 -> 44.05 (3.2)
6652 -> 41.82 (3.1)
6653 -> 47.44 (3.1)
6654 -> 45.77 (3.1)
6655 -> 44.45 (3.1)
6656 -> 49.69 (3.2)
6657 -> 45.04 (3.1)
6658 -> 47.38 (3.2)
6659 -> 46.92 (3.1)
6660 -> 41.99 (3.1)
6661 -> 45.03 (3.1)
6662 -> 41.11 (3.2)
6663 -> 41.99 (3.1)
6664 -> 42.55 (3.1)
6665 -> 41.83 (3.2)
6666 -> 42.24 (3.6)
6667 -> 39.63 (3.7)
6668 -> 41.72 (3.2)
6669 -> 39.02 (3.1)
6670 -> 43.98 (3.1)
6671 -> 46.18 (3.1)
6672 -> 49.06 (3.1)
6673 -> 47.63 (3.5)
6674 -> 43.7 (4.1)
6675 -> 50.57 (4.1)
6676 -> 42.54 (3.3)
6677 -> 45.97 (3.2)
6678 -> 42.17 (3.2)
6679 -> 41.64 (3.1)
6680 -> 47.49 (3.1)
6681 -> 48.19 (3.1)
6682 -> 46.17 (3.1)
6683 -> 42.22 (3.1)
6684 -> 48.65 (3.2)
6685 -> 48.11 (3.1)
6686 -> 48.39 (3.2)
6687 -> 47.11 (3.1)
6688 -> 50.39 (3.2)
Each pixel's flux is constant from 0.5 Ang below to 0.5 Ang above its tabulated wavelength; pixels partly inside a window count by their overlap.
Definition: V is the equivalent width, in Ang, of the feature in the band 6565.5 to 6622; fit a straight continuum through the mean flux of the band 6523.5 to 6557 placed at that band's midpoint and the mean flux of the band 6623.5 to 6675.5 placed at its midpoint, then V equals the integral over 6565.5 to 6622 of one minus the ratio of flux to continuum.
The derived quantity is -1.09 Ang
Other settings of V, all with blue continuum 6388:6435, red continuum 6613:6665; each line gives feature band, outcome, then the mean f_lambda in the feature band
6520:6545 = -1.5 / 48.8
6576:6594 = -1.1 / 48.9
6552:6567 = 0.5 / 44.4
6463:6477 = -0.7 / 48.3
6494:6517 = -1.0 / 48.2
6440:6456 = -0.2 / 46.8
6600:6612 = -0.1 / 46.3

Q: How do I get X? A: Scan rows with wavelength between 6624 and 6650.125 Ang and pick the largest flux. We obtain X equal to 53.46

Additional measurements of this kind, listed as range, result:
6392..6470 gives 53.11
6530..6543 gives 53.07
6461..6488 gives 52.98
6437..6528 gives 55.75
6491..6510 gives 55.02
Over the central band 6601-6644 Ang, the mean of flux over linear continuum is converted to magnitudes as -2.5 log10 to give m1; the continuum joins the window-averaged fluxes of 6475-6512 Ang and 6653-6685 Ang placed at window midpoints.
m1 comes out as -0.03 mag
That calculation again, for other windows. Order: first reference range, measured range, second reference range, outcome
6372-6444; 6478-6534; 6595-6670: -0.03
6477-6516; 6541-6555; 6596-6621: 0.04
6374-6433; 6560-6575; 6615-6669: 0.02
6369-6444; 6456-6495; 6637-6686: -0.01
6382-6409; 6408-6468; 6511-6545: 0.03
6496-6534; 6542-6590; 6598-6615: 0.02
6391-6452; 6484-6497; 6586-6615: 0.01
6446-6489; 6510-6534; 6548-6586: -0.05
